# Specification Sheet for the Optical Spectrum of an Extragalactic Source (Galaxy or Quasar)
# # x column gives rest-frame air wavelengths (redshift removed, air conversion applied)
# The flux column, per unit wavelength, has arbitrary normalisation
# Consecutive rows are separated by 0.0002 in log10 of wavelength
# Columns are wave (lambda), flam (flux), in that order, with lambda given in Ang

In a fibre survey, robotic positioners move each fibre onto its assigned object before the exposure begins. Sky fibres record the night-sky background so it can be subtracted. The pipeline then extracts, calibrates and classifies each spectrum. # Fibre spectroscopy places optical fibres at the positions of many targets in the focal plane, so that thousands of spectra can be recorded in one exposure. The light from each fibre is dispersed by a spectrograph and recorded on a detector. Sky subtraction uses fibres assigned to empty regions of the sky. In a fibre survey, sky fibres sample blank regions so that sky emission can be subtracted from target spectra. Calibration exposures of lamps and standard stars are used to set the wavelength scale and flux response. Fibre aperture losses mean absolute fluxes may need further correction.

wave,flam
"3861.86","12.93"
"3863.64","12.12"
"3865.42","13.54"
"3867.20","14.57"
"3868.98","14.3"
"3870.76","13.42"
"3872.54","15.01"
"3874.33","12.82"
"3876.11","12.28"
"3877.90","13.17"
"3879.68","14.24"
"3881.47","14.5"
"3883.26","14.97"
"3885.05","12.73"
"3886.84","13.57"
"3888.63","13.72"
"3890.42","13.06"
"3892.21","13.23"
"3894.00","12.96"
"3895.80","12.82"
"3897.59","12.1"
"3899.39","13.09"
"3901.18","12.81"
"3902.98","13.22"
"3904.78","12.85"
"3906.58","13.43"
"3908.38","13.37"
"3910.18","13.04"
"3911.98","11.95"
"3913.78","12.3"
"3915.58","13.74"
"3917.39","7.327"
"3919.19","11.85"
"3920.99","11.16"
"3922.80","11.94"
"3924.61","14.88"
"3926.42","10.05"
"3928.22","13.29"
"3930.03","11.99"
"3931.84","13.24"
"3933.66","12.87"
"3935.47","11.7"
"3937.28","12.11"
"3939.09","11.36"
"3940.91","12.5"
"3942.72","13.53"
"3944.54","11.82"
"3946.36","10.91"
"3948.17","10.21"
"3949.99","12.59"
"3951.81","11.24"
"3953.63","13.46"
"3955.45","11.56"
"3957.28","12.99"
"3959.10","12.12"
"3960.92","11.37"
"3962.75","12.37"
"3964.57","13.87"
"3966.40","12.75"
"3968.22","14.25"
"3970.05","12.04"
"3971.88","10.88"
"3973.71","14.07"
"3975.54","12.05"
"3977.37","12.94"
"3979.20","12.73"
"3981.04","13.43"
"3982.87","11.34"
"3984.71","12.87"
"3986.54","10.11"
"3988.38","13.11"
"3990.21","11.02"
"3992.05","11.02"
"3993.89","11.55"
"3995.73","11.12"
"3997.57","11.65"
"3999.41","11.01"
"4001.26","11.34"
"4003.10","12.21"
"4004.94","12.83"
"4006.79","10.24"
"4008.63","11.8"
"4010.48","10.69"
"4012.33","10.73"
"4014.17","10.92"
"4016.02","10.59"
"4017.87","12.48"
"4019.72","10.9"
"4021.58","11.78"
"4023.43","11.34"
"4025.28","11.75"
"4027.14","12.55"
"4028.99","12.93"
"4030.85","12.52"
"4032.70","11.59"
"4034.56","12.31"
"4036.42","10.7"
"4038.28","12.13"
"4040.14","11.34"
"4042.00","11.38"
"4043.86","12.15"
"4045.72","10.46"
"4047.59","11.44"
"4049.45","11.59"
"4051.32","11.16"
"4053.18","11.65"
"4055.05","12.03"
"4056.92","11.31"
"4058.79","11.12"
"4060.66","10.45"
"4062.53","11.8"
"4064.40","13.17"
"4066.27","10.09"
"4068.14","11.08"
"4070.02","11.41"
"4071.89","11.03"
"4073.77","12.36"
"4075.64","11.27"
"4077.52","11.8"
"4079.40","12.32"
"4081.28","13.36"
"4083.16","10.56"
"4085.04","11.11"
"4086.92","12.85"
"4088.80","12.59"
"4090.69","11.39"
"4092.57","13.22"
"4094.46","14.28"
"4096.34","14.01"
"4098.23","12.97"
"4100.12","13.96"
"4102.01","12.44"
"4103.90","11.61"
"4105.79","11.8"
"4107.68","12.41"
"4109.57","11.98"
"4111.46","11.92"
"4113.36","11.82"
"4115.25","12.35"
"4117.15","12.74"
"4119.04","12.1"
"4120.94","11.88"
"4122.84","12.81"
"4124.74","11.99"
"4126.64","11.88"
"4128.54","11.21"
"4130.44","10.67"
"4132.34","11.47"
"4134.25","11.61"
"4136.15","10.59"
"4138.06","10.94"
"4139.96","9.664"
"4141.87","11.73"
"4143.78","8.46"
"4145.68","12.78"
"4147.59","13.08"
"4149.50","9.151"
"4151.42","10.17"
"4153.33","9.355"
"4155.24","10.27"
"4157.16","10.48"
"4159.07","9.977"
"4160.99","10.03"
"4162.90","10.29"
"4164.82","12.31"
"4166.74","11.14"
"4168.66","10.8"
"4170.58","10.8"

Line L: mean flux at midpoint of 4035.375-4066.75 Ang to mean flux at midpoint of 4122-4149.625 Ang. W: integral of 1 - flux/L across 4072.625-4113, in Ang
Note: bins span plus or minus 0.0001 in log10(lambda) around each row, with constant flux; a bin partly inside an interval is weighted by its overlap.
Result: -3.7 Ang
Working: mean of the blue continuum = 11.4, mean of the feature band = 12.4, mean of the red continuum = 11.3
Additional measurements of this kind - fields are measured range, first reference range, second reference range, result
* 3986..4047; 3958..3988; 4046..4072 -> 1.9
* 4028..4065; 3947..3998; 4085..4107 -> 2.6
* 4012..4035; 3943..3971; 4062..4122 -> 0.9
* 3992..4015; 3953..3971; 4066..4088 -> 1.8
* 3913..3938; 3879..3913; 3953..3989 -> 1.8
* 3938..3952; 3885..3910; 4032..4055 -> 0.9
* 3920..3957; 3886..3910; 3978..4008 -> 1.1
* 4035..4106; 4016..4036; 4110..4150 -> -0.9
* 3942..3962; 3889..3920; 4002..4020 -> 0.1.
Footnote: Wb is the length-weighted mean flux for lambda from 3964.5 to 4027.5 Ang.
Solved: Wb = 11.8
